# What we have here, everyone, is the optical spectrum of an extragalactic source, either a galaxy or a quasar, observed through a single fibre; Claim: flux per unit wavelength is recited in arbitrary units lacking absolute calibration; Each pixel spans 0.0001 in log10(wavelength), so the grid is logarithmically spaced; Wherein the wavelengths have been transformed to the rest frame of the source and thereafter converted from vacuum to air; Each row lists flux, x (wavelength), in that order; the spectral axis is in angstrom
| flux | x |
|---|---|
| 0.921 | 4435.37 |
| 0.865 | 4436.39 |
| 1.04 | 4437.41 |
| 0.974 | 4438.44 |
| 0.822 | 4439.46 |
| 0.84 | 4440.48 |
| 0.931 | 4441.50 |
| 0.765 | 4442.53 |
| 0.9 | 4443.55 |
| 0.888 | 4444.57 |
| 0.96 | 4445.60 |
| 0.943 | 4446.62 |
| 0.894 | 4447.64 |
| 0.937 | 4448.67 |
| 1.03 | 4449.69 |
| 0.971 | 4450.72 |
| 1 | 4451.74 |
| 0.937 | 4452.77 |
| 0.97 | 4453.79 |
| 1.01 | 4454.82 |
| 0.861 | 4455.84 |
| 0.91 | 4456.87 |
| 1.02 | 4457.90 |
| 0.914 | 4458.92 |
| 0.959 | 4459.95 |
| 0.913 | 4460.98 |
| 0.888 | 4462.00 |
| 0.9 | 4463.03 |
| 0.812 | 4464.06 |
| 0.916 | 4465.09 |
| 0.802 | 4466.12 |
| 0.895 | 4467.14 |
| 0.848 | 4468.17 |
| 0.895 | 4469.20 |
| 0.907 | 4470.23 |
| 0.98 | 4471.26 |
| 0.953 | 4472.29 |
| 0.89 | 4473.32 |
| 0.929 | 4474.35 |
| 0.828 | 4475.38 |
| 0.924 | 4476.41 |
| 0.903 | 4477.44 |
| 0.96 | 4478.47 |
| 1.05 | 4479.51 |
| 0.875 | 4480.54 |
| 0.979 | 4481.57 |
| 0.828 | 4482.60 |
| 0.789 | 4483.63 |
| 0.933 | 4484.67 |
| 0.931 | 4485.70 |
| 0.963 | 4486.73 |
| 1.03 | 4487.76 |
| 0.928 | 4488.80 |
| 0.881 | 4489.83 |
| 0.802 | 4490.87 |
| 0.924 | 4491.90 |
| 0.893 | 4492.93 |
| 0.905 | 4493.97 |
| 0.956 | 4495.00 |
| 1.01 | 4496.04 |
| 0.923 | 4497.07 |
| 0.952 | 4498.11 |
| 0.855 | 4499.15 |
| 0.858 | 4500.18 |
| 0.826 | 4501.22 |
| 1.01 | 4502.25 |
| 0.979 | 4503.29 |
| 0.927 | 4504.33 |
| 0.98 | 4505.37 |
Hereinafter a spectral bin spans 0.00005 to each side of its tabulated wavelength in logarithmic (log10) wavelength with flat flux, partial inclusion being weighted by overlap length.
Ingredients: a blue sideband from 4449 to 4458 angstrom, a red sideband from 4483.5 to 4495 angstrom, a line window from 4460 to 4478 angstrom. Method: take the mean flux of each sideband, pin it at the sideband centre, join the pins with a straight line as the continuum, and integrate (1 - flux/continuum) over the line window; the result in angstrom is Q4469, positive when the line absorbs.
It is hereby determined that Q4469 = 0.9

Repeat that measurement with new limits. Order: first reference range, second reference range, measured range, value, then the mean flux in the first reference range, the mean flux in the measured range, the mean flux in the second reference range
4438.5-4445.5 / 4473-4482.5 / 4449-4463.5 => -0.9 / 0.871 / 0.949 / 0.923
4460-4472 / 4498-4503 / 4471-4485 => -0.3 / 0.891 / 0.914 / 0.9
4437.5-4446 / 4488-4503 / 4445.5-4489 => -1.1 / 0.891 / 0.924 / 0.912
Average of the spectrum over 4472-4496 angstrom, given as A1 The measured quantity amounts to 0.917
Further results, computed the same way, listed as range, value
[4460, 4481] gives 0.905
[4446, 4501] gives 0.92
